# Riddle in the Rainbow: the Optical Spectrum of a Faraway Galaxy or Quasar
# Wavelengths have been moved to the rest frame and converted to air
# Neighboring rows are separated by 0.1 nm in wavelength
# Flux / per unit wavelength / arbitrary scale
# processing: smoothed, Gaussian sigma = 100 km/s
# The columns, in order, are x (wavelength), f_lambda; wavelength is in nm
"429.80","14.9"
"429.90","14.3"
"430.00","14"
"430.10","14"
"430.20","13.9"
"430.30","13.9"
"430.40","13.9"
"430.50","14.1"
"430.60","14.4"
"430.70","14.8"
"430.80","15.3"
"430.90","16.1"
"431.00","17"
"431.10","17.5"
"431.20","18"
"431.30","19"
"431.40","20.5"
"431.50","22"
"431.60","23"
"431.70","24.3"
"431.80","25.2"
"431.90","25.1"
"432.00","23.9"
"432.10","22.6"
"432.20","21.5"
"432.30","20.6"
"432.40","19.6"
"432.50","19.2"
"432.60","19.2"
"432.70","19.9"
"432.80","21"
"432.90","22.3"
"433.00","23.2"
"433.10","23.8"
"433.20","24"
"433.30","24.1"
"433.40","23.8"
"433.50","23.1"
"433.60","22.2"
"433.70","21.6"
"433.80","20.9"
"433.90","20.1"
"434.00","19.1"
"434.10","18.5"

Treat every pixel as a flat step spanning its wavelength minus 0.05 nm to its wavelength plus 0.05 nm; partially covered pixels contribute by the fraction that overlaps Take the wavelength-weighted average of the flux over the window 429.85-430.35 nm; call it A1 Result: 14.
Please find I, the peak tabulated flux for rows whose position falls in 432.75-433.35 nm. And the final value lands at 24.1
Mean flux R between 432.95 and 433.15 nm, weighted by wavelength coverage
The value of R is 23.5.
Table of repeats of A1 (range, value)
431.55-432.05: 24.3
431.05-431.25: 17.8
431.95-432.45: 21.6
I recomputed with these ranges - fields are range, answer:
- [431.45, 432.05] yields 25.2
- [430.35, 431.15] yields 17.5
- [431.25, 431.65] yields 23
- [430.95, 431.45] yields 20.5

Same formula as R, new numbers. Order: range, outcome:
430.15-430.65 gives 14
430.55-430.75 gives 14.6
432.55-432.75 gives 19.5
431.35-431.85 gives 23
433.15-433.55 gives 23.8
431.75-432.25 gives 23.7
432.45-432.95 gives 20.3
